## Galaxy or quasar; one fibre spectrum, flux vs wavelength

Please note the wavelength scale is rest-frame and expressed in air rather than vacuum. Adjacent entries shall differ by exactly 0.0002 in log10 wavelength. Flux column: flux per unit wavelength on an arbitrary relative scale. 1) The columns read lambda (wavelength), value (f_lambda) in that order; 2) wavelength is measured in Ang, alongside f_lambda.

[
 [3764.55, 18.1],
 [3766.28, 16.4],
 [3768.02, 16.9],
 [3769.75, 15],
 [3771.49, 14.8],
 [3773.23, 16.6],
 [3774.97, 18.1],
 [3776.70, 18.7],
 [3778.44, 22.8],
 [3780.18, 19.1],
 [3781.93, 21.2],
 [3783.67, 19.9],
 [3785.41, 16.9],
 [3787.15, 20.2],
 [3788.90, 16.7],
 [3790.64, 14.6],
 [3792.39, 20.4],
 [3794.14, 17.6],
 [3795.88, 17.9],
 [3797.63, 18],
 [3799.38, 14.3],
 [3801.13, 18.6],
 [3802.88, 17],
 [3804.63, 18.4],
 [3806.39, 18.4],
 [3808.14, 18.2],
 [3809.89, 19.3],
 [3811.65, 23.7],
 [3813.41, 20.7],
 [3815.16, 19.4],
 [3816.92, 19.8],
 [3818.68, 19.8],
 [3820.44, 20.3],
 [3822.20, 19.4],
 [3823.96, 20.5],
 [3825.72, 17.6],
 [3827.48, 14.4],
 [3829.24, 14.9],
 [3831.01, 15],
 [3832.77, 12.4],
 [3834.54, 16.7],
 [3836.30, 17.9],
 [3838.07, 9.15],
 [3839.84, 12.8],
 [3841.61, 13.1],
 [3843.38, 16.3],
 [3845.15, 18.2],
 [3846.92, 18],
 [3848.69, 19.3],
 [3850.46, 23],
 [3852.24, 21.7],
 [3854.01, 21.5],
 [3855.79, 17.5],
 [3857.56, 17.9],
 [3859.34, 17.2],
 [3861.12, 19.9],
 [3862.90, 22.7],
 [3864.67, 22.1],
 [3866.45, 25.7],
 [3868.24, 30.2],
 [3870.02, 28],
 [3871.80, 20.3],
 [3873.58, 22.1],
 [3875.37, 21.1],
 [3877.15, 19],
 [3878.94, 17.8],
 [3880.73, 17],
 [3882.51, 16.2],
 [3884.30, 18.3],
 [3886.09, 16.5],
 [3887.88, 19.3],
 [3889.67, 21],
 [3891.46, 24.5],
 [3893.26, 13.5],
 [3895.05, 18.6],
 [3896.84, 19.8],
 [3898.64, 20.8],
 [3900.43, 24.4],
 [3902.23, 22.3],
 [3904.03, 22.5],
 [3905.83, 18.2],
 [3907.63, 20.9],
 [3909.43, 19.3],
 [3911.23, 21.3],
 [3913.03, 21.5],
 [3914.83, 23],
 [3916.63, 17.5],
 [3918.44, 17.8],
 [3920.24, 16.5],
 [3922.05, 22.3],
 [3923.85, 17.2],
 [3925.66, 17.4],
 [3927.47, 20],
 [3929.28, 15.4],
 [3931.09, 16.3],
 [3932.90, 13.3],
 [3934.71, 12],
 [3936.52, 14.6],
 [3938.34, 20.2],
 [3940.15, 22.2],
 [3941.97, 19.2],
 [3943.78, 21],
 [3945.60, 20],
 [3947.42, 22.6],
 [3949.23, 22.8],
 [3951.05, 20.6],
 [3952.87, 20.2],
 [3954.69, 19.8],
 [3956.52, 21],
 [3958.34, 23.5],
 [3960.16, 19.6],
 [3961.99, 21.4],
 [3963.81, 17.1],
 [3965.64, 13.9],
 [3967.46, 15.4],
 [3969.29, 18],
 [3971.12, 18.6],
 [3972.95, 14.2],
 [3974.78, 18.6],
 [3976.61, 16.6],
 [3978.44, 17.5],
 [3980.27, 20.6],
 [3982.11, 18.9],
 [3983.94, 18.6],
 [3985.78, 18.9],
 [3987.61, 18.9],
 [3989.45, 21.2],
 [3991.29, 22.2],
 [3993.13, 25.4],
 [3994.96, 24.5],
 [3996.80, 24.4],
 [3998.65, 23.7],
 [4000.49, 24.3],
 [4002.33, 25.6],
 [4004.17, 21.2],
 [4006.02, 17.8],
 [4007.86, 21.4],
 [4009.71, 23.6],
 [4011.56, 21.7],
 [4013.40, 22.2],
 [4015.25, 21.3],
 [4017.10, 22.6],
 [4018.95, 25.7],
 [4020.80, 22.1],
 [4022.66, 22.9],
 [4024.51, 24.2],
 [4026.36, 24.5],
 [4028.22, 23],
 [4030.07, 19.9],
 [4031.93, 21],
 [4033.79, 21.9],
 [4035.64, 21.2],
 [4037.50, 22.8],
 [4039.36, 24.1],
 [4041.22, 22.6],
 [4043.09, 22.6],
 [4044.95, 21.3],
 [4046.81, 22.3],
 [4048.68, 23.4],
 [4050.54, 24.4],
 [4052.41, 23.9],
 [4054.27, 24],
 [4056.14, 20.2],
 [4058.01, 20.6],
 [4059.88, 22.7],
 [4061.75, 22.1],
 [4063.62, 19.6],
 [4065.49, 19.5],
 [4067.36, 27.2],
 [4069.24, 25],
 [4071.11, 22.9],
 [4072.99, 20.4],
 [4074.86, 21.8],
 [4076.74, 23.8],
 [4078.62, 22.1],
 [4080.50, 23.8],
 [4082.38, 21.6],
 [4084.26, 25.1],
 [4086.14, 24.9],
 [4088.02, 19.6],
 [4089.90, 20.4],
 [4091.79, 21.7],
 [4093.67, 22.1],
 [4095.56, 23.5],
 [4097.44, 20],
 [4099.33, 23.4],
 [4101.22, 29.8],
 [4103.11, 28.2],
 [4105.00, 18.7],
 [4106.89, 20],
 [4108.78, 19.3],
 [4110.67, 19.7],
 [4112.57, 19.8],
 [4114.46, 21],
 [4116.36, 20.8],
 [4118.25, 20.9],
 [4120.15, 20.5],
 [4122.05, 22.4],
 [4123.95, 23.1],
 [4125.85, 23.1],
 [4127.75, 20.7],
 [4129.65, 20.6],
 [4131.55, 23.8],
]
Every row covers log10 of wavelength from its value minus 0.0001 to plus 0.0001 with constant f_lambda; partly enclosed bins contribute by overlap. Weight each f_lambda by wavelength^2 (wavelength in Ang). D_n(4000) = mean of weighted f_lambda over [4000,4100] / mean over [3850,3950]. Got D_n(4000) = 1.22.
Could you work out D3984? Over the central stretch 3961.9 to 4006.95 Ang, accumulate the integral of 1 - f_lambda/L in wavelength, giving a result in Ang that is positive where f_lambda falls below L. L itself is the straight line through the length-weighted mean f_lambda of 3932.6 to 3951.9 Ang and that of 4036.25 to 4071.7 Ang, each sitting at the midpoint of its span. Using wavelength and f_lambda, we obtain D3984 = 1.4 Ang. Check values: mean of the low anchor 19.1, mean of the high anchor 22.7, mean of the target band 19.9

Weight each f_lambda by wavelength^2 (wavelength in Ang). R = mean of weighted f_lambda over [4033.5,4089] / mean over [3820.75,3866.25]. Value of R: 1.4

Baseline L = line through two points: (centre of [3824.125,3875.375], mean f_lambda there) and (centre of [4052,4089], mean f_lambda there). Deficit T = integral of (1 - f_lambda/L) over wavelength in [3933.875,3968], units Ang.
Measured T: 1.9 Ang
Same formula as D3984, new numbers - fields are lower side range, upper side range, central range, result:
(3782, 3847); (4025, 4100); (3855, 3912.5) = -4.98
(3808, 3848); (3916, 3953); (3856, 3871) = -4.25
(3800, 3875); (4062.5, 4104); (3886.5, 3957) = 3.14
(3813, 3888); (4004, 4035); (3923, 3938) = 3.29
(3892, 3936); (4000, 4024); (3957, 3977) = 2.68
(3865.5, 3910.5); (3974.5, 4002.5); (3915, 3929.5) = 1.72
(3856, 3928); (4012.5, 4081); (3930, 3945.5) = 2.58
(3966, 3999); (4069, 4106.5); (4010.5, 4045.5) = -2.50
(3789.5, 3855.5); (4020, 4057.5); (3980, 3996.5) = 0.24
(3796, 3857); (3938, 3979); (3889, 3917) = -2.93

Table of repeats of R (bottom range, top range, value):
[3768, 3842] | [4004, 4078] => 1.43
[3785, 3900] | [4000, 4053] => 1.32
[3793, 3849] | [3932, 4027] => 1.28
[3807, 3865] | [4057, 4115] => 1.39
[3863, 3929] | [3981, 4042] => 1.16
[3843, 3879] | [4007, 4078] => 1.17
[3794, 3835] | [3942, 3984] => 1.15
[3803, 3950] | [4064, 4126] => 1.30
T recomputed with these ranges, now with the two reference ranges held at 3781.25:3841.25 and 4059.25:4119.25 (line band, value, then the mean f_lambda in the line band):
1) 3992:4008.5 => -1.9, 23.2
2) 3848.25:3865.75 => -1.9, 20.4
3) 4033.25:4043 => -0.5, 22.5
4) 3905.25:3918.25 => -0.6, 20.2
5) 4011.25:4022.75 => -0.9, 22.7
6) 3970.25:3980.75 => 1.4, 17.6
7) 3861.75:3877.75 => -4.2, 23.5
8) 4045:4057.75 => -0.7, 22.8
